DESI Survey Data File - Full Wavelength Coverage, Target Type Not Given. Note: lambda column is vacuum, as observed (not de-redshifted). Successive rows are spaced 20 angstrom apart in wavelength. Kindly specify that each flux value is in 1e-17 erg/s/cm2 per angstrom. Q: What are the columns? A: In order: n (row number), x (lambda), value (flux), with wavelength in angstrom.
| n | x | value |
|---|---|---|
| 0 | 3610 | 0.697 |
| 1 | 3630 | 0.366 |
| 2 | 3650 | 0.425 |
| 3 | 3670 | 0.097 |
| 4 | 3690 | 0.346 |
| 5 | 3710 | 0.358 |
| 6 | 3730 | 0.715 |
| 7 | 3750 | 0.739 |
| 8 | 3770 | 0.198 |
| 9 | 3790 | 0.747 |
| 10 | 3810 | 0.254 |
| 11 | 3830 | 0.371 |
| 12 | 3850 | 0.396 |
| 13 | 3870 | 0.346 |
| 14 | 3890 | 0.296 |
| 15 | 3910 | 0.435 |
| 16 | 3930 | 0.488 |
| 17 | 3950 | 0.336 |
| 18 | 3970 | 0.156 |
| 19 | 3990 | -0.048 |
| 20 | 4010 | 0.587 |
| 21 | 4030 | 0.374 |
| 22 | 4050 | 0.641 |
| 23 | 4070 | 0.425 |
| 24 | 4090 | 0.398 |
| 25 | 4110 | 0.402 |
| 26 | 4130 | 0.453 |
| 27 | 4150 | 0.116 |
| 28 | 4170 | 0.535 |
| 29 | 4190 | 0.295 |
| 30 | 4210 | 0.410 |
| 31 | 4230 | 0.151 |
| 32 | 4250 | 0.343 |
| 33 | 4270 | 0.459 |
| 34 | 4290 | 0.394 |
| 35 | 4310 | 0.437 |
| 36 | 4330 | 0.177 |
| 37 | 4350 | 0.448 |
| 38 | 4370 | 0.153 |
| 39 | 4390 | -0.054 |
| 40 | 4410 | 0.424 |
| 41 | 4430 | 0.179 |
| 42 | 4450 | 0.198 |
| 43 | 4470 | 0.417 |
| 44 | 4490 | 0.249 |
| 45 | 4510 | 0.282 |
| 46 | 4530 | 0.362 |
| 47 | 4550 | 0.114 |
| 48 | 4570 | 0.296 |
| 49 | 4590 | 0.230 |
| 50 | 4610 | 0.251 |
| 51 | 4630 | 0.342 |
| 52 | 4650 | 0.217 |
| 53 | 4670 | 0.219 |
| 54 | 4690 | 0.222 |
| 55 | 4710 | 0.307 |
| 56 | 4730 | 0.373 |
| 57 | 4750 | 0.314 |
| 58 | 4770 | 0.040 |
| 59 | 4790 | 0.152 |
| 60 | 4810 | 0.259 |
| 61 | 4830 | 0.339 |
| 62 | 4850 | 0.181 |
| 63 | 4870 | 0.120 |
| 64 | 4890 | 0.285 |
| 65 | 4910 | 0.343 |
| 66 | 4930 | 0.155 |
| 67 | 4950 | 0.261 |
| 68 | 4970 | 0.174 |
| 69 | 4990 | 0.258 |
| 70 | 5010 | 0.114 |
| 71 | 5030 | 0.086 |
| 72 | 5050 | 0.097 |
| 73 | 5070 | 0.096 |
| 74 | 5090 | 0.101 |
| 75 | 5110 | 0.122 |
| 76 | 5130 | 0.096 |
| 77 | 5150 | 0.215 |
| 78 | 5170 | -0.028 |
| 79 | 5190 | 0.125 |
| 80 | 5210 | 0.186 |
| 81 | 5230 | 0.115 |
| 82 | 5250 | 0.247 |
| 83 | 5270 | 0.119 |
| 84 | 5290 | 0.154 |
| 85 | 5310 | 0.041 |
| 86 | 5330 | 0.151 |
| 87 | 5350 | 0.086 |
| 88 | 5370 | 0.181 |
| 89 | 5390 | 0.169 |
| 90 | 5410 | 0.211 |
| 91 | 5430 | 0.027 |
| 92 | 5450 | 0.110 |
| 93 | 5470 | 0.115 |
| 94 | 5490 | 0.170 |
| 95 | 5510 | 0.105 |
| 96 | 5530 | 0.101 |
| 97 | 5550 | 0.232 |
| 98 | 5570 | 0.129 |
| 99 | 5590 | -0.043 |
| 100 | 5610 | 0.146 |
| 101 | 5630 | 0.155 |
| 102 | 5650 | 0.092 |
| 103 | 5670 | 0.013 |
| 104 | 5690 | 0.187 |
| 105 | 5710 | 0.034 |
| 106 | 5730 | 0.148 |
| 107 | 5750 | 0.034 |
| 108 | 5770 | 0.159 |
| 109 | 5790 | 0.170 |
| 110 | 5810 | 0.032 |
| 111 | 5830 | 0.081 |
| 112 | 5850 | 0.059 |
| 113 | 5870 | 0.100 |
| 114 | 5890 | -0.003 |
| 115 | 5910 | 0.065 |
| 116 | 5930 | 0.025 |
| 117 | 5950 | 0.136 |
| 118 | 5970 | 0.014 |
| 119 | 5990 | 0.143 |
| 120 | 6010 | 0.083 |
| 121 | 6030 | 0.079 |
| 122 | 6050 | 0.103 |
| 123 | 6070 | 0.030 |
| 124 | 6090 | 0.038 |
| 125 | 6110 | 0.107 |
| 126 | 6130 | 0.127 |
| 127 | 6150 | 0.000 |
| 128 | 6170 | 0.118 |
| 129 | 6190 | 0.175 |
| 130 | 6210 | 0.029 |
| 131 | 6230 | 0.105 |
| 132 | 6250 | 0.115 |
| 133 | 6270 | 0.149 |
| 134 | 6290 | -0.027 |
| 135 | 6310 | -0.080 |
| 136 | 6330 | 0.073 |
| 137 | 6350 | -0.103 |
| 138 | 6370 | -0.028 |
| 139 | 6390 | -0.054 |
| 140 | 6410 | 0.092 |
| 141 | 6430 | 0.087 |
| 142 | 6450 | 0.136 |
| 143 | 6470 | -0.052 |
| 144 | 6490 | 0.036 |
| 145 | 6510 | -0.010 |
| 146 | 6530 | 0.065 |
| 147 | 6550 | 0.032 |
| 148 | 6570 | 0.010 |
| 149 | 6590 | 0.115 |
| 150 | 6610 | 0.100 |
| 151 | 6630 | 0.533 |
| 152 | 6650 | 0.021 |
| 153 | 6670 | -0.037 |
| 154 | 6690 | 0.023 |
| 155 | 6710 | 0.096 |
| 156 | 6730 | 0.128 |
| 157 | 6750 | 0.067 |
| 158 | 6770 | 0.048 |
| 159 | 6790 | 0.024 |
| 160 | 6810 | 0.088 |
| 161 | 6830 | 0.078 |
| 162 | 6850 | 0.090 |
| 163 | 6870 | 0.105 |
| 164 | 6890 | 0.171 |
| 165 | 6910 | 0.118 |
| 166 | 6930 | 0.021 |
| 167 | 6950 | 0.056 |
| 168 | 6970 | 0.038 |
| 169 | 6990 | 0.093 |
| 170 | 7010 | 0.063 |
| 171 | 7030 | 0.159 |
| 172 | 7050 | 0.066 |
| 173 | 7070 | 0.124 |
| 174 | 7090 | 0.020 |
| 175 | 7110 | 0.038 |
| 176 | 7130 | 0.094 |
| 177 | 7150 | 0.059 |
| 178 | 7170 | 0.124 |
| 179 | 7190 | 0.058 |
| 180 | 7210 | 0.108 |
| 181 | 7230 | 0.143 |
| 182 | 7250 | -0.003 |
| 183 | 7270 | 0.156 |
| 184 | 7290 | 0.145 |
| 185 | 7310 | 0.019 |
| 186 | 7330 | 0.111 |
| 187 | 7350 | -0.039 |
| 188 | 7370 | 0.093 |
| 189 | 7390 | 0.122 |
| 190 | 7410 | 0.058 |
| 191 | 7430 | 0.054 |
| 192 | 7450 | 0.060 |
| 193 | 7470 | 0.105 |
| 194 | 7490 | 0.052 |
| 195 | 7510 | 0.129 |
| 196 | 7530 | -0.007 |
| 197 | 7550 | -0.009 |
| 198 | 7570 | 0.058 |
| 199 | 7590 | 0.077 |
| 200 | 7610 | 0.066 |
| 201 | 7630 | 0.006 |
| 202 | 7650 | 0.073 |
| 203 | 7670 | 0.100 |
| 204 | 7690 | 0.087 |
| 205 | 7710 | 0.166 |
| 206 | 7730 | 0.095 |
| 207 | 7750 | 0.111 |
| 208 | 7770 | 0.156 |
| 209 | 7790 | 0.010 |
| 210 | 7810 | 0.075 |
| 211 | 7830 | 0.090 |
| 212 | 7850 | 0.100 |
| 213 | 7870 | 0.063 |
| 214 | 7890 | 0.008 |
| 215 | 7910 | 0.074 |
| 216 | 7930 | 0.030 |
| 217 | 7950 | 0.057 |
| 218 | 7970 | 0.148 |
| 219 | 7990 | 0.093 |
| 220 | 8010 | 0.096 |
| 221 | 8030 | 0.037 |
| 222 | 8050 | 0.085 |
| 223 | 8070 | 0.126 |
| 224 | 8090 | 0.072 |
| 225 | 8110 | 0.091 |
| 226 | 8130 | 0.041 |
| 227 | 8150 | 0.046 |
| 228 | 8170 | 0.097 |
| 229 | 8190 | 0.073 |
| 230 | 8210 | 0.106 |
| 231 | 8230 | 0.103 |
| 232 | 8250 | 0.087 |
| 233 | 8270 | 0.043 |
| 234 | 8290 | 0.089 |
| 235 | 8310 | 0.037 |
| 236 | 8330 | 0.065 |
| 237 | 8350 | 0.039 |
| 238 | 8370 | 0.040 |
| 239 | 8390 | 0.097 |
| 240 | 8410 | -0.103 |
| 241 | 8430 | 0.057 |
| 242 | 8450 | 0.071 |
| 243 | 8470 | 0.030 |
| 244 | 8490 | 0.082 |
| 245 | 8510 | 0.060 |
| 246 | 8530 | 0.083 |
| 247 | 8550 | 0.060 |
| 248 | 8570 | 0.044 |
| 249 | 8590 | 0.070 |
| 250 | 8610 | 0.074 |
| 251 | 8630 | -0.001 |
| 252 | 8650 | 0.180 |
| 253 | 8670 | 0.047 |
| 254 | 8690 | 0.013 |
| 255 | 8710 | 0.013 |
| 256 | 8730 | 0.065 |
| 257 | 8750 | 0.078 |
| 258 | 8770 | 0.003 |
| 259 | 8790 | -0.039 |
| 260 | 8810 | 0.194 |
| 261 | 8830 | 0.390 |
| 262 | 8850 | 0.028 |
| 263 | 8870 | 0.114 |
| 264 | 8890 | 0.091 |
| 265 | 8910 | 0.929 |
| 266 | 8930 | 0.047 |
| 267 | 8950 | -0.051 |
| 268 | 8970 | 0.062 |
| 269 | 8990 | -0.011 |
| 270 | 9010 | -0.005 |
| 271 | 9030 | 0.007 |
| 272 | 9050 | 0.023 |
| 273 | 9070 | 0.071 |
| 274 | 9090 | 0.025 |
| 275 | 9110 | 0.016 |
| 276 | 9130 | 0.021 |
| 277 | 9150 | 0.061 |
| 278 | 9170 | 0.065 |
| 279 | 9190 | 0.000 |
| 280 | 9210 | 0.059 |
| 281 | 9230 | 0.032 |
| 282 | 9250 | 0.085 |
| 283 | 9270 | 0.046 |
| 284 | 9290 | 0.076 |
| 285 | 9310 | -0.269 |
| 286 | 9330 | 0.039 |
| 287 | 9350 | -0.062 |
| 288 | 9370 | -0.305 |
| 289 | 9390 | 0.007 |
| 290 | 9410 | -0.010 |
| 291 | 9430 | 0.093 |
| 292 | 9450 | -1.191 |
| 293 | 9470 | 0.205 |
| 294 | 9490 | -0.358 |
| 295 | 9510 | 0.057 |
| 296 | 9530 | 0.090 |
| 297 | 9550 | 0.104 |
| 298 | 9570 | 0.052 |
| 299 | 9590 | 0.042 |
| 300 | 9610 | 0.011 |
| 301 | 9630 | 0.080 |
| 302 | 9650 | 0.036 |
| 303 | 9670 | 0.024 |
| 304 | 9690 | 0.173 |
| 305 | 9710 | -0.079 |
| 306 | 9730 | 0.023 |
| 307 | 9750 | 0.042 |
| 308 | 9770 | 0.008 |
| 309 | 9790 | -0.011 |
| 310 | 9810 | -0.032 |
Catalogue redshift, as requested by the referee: 0.78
